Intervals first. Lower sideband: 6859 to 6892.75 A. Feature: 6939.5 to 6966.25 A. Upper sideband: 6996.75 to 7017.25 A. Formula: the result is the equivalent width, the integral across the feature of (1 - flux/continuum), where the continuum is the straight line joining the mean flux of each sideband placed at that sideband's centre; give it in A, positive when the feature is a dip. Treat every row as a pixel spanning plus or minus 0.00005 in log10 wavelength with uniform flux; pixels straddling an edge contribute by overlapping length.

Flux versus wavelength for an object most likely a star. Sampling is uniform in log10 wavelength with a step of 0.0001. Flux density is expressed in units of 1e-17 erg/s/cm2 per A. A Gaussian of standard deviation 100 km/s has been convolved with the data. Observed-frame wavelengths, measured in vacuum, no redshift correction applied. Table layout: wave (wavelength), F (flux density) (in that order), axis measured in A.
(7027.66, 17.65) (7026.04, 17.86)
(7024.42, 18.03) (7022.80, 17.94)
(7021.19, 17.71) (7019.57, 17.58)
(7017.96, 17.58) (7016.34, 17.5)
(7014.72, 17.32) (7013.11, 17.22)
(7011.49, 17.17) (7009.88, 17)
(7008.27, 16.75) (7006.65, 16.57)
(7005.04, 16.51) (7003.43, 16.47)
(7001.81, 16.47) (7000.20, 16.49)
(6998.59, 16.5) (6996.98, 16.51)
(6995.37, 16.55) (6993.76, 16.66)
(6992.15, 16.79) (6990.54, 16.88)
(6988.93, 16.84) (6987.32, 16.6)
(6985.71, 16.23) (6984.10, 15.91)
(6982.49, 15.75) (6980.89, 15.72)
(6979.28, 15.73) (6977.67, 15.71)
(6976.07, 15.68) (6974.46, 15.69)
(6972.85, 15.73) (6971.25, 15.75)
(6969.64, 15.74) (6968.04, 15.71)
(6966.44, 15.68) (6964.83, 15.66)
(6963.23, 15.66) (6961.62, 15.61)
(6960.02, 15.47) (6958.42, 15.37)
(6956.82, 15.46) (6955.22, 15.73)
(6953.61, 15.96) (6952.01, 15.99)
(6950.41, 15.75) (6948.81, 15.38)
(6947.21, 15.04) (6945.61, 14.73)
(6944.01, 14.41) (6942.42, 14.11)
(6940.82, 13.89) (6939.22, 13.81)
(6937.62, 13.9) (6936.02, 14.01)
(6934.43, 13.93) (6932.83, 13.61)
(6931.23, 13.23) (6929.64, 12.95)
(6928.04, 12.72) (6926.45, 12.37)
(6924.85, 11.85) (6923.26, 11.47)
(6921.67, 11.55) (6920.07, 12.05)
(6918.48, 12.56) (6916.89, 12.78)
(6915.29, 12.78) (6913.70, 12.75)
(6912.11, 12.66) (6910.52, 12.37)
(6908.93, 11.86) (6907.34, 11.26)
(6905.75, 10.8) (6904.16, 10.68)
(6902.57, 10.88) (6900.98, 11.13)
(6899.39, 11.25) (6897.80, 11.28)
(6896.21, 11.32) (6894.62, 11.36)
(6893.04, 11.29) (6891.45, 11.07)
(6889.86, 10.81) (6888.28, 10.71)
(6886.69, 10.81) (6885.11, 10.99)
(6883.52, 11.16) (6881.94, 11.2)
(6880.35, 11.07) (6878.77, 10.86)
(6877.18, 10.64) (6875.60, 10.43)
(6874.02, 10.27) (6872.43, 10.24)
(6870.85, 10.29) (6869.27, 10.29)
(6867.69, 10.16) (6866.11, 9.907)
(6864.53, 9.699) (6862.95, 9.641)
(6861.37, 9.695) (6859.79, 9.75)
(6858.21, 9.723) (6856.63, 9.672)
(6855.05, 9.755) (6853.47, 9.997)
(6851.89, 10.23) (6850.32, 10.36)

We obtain -2.0 A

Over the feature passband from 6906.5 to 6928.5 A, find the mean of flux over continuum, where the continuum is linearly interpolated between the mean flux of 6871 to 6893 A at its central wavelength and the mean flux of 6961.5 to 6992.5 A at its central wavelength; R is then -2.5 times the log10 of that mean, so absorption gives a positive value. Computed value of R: 0.043 mag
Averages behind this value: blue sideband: 10.8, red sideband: 15.9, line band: 12.2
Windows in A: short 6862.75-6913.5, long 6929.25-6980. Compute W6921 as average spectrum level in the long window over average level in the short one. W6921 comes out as 1.38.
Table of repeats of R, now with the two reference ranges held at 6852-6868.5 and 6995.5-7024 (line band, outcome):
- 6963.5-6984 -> -0.03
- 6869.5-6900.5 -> 0.01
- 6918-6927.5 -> 0.07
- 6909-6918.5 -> -0.02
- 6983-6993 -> -0.04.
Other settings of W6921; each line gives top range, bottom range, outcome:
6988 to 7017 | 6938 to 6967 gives 1.11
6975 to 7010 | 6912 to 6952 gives 1.22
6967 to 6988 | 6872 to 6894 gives 1.46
